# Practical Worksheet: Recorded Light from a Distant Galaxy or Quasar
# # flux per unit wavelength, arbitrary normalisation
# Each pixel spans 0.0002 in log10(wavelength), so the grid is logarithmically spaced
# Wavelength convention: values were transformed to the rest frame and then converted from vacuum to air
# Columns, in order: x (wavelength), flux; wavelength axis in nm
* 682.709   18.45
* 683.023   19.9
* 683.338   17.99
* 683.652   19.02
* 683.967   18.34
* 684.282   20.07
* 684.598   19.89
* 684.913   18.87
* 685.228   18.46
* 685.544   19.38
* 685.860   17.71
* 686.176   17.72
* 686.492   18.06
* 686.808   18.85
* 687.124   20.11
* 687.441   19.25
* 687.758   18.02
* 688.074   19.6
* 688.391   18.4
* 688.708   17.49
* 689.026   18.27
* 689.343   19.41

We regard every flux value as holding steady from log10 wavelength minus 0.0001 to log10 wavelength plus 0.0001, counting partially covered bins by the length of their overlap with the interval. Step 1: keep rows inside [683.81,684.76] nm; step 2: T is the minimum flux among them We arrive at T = 18.34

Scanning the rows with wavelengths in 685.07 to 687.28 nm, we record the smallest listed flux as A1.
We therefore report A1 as 17.71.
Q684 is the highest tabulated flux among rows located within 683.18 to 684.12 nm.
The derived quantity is 19.02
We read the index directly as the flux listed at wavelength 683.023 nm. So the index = 19.9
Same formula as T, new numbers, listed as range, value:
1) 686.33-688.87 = 17.49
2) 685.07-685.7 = 18.46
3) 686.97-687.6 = 19.25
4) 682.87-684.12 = 17.99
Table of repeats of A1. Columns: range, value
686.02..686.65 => 17.72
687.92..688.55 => 18.4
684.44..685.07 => 18.87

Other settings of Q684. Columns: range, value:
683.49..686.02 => 20.07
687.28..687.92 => 19.25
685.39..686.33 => 19.38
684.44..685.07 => 19.89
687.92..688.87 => 19.6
